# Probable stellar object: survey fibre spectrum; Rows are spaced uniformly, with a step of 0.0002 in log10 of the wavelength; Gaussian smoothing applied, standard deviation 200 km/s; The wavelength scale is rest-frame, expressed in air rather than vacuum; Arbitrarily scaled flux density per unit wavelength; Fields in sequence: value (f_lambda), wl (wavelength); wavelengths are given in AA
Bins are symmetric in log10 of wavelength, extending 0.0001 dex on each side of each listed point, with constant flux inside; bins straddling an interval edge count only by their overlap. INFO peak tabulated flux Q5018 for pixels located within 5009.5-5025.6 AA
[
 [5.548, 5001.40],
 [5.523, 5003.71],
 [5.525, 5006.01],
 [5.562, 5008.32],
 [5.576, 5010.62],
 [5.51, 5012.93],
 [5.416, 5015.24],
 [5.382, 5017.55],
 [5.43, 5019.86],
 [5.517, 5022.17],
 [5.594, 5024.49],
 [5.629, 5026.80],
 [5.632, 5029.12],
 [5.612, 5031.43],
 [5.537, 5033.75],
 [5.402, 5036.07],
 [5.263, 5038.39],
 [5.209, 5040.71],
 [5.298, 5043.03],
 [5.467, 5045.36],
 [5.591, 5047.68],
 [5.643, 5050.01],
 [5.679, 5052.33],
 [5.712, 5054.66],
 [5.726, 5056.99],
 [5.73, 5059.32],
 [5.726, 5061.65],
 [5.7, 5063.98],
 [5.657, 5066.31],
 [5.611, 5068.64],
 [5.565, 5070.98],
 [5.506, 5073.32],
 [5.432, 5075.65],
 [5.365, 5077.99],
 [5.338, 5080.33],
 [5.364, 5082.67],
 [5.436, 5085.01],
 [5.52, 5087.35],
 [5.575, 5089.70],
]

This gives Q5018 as 5.594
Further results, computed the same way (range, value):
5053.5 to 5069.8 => 5.73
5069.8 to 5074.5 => 5.565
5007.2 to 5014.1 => 5.576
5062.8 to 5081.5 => 5.7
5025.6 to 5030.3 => 5.632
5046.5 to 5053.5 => 5.679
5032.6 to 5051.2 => 5.643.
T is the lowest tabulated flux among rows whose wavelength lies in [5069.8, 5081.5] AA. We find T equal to 5.338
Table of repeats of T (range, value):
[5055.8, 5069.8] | 5.611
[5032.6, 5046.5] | 5.209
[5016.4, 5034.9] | 5.382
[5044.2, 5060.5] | 5.467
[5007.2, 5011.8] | 5.562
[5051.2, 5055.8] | 5.679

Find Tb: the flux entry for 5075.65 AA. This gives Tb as 5.432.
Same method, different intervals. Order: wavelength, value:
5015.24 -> 5.416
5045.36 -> 5.467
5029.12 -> 5.632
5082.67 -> 5.364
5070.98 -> 5.565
